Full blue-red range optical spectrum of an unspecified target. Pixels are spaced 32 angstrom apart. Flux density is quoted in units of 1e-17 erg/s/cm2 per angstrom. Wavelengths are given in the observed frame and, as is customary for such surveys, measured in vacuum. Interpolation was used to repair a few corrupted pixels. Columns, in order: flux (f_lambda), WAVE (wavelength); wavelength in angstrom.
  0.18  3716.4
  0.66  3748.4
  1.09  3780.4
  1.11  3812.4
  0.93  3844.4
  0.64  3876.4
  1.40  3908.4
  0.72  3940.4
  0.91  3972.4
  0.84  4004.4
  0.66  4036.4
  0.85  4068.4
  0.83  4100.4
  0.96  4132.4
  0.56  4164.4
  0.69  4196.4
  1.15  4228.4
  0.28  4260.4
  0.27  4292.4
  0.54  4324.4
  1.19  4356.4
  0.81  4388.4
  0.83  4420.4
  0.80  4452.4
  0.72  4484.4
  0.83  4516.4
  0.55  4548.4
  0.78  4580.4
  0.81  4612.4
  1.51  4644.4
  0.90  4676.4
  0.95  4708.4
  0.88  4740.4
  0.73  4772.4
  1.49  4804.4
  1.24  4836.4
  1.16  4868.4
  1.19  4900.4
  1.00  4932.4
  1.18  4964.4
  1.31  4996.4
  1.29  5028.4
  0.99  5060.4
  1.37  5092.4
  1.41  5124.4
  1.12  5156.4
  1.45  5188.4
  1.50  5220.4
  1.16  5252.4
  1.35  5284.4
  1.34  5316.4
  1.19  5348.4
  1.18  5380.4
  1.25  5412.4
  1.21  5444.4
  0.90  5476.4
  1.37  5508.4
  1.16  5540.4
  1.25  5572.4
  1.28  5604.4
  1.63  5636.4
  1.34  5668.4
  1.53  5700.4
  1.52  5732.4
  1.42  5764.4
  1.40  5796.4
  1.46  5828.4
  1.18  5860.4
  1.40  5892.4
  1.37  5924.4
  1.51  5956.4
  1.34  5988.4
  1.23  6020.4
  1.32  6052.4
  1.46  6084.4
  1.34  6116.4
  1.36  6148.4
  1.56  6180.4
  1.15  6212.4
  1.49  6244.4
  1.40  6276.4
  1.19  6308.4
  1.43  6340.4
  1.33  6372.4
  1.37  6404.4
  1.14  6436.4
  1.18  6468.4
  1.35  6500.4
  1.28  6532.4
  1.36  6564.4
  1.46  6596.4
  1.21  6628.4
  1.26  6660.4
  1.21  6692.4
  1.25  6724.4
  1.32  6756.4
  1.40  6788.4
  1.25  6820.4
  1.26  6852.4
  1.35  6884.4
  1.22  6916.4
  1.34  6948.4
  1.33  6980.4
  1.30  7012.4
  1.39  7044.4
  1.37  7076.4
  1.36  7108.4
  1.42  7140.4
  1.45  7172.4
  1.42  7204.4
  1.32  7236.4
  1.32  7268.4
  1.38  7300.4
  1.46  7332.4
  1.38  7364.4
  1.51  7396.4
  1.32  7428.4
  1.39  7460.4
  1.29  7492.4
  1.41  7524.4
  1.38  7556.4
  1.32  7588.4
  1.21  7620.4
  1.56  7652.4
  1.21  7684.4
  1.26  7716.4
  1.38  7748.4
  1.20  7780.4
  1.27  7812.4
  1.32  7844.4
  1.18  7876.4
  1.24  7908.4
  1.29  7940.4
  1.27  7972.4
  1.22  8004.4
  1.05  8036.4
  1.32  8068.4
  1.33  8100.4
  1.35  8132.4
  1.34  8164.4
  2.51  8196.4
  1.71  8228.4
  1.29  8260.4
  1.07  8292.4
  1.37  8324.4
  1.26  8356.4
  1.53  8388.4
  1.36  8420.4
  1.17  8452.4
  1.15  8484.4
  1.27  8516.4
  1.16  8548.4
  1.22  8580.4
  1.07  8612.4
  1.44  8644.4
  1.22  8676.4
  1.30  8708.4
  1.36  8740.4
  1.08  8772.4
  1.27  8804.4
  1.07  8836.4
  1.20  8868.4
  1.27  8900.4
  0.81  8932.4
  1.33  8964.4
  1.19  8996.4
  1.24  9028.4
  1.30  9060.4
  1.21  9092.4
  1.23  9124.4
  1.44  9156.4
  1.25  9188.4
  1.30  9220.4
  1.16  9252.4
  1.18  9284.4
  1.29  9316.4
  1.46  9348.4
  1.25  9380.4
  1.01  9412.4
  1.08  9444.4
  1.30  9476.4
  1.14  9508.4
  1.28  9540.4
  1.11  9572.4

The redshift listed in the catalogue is 0.25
